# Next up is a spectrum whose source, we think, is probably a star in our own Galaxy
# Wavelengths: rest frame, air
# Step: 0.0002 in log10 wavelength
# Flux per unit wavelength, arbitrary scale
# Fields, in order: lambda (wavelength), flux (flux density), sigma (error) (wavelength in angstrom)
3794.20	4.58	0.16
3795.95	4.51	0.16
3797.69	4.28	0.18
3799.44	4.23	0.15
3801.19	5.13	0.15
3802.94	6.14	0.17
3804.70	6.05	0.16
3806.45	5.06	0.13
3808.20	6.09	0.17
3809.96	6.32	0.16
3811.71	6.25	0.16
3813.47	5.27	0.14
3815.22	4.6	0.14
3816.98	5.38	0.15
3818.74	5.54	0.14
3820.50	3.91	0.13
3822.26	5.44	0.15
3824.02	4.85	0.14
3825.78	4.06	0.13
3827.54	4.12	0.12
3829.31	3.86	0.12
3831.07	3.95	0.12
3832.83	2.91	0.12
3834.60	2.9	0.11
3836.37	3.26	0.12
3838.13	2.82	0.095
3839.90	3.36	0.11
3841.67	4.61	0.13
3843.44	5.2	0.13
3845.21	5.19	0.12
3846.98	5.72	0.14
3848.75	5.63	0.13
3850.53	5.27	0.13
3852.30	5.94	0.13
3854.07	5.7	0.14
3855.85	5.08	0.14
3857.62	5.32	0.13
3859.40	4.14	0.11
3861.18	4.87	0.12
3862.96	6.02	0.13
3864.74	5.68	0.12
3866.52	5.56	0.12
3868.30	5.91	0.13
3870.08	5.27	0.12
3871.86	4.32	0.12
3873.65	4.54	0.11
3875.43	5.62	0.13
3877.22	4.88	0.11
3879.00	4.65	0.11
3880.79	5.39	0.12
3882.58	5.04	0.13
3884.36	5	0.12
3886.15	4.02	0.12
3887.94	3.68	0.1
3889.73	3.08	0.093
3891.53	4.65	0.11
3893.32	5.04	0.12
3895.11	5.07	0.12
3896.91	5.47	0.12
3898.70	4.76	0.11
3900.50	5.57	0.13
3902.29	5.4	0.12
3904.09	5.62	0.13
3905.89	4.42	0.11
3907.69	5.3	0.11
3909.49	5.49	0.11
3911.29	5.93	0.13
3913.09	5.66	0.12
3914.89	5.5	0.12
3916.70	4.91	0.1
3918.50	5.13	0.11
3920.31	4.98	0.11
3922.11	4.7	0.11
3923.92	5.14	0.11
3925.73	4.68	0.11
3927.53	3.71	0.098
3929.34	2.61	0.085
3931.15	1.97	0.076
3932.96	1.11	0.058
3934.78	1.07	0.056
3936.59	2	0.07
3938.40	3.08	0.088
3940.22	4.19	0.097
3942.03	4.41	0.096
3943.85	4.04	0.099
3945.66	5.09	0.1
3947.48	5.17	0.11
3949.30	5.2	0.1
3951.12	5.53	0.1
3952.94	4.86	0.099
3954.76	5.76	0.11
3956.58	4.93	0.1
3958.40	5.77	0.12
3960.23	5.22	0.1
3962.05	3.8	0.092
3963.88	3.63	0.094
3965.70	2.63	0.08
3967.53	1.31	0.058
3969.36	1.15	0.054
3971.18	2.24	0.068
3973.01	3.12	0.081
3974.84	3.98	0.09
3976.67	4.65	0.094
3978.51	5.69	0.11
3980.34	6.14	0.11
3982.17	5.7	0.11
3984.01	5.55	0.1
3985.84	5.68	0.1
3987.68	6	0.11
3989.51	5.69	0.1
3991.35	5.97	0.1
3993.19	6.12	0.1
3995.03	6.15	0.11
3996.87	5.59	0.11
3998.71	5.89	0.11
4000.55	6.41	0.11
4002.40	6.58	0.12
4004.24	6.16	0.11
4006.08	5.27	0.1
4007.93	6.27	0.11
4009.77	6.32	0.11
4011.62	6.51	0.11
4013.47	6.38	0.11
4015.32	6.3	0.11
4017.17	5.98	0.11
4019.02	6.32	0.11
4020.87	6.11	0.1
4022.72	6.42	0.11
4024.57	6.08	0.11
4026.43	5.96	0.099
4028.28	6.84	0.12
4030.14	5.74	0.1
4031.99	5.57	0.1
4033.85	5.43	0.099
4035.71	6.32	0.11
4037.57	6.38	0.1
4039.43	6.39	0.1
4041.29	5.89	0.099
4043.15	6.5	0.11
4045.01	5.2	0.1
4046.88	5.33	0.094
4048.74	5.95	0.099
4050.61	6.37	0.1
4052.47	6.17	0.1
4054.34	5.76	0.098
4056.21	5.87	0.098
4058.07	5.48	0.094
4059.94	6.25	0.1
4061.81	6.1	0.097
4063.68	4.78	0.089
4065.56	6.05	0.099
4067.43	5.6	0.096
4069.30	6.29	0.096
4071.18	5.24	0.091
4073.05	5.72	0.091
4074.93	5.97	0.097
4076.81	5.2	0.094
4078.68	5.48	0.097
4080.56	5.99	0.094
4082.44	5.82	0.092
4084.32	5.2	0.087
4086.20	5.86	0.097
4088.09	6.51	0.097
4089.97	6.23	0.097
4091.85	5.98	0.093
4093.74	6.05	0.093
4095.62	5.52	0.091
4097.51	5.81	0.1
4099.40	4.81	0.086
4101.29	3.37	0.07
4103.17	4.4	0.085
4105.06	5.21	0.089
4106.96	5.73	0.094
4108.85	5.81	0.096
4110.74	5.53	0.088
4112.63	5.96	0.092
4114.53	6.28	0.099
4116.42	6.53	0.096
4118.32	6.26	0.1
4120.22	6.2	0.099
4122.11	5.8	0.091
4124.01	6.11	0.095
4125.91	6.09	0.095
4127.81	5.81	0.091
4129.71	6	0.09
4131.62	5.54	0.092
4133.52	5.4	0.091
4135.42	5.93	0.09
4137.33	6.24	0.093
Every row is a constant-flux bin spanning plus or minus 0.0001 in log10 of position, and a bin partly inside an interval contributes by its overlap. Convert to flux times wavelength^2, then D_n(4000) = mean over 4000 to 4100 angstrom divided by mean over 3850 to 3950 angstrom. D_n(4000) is 1.37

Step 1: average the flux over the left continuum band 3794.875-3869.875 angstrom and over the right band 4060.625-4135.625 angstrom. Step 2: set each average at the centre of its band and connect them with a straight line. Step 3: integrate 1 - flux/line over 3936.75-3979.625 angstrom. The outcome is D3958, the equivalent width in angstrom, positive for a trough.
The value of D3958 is 9.4 angstrom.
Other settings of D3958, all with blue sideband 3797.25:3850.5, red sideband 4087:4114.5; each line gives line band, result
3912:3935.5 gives 4.9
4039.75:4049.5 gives -0.8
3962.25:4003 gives 3.3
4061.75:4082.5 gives -0.8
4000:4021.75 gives -3.9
